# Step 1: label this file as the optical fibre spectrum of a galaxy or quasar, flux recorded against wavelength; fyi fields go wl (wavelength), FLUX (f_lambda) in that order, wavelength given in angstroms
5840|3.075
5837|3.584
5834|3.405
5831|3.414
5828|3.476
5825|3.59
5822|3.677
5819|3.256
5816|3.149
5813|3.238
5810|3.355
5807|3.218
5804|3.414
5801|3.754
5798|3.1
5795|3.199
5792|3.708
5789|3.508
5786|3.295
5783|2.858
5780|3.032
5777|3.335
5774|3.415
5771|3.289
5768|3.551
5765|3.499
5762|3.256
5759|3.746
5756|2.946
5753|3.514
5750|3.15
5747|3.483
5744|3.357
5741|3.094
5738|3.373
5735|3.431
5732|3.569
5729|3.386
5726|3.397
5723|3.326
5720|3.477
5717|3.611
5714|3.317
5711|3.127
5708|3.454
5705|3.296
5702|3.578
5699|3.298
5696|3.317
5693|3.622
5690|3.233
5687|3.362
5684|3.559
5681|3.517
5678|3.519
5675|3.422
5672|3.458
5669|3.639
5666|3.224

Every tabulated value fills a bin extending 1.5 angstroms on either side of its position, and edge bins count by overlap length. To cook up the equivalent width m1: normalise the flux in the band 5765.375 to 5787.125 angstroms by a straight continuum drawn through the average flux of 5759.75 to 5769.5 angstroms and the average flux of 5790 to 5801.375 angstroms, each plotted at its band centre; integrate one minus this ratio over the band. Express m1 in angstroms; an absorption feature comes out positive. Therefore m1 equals 1.1 angstroms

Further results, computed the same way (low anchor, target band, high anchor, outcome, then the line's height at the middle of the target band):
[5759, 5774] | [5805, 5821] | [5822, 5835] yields 1.01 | 3.48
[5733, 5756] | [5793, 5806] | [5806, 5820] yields -0.46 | 3.26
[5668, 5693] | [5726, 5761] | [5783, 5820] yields 0.31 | 3.4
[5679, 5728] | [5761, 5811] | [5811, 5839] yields 1.03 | 3.41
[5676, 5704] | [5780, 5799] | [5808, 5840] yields 0.80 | 3.41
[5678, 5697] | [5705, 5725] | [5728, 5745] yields 0.13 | 3.4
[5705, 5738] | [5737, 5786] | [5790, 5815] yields 1.19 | 3.39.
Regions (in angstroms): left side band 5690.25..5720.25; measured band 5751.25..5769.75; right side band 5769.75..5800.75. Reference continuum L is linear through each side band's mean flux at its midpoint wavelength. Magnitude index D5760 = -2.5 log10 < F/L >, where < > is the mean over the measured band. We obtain -0.03 mag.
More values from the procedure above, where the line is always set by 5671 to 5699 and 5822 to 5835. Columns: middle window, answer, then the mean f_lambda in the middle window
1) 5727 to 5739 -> 0.005 mag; 3.44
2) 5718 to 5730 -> 0.015 mag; 3.41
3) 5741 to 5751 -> 0.051 mag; 3.3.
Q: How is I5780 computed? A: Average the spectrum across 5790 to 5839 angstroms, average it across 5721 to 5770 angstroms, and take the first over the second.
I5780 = 1.01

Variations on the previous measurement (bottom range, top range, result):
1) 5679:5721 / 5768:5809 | 0.97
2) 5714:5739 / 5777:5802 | 0.96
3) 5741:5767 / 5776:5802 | 0.98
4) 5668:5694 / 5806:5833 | 0.97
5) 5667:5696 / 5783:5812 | 0.97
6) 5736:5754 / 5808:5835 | 1.02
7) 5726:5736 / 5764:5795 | 0.97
